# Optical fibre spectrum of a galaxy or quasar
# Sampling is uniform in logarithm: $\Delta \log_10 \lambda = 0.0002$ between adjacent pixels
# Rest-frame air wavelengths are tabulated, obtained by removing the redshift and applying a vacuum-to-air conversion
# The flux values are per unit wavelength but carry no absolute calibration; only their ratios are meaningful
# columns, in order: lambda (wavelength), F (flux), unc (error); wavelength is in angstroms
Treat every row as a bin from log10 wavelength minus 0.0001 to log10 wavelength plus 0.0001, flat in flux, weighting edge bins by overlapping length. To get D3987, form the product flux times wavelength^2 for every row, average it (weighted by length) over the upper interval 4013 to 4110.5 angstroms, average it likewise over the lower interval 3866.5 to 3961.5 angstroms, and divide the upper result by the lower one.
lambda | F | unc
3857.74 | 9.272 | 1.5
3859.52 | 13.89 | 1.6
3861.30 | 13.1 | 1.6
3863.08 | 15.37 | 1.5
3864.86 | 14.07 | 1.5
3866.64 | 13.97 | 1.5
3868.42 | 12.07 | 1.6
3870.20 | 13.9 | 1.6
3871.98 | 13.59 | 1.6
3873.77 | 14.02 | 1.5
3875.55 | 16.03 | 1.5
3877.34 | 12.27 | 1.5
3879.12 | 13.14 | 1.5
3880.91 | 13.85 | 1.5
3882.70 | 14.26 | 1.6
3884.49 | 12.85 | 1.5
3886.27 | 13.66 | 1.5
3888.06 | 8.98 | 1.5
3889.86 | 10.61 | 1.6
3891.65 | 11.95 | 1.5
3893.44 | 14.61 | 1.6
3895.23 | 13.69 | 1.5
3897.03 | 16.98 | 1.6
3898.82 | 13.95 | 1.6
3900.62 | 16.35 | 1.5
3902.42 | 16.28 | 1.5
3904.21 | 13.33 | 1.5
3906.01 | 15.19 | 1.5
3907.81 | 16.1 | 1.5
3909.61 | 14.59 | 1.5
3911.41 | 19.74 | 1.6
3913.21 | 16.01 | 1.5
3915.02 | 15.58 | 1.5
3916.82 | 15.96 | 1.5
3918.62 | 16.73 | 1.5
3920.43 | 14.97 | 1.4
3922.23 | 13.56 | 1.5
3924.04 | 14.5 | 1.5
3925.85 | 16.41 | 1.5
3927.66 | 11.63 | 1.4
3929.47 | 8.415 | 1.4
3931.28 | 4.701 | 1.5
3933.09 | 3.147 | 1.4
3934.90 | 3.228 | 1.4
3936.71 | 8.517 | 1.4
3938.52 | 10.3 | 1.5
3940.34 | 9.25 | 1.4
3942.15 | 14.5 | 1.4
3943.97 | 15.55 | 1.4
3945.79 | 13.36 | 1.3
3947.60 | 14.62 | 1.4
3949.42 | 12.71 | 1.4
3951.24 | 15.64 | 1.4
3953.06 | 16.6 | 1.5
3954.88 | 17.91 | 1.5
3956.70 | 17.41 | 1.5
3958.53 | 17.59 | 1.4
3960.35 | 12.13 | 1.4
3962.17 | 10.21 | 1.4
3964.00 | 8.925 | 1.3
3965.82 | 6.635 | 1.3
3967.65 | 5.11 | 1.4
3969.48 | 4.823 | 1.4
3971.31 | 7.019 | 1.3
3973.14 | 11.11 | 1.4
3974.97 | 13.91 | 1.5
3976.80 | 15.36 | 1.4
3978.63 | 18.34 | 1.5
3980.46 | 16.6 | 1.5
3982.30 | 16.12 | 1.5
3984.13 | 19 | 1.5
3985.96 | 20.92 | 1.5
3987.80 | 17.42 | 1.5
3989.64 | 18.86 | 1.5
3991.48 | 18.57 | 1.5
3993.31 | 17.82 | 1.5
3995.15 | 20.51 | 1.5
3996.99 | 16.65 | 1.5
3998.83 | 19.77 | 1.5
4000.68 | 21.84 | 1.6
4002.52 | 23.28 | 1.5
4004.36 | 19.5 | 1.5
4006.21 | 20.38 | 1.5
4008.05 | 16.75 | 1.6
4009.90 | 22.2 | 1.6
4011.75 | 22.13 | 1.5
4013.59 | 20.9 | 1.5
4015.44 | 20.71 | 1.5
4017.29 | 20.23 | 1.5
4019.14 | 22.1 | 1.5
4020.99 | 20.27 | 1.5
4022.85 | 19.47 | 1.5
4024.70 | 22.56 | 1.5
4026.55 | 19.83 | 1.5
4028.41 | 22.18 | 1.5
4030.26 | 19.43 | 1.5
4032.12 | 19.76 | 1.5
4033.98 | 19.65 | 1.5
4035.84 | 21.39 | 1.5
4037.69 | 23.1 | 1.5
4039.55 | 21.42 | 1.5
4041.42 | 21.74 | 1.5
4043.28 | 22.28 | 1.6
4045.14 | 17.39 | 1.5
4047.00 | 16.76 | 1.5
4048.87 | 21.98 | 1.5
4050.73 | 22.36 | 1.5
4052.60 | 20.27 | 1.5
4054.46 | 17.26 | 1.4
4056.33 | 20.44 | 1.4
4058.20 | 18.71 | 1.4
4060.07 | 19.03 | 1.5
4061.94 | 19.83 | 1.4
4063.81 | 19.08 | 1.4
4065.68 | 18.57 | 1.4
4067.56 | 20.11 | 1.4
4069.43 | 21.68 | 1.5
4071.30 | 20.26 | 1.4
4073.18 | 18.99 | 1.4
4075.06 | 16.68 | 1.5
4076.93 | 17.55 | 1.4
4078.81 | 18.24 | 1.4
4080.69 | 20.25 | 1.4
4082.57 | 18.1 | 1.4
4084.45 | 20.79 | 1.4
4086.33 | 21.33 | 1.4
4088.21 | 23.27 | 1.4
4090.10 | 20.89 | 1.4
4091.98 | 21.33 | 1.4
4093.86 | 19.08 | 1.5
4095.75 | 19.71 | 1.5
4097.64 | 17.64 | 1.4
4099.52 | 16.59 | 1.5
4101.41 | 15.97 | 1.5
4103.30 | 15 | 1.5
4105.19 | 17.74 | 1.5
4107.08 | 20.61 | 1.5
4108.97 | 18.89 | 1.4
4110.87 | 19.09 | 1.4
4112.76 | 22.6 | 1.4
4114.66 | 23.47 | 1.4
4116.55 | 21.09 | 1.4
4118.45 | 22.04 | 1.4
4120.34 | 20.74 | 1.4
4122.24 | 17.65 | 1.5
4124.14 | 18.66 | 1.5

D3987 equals 1.6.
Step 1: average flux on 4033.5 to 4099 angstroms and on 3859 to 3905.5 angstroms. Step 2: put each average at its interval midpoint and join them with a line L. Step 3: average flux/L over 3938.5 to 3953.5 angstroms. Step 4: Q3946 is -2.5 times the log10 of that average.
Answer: 0.16 mag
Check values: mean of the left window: 13.7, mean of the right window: 19.9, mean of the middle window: 13.7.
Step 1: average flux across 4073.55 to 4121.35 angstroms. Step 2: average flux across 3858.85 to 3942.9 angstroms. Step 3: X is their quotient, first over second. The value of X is 1.48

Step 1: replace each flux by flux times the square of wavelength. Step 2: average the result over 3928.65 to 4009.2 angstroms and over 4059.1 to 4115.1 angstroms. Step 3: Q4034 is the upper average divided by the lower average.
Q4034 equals 1.4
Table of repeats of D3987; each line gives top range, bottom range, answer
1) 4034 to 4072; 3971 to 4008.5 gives 1.17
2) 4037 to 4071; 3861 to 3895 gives 1.65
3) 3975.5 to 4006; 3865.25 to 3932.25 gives 1.42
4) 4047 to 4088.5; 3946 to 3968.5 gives 1.60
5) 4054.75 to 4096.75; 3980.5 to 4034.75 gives 1.02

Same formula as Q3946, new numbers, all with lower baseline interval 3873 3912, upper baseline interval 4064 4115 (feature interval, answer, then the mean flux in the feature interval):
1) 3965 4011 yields 0.02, 16.4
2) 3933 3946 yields 0.48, 9.95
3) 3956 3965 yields 0.21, 13.1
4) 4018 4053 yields -0.16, 20.7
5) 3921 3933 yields 0.33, 11.1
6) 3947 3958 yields -0.01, 15.9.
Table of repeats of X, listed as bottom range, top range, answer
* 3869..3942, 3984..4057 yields 1.55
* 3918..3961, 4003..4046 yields 1.64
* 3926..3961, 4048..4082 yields 1.62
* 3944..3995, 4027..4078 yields 1.39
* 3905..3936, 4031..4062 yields 1.56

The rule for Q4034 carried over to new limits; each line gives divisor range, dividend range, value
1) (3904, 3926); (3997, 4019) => 1.38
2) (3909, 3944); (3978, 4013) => 1.63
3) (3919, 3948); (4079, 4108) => 1.88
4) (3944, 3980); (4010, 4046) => 1.70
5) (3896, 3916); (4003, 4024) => 1.37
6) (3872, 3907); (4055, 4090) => 1.56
